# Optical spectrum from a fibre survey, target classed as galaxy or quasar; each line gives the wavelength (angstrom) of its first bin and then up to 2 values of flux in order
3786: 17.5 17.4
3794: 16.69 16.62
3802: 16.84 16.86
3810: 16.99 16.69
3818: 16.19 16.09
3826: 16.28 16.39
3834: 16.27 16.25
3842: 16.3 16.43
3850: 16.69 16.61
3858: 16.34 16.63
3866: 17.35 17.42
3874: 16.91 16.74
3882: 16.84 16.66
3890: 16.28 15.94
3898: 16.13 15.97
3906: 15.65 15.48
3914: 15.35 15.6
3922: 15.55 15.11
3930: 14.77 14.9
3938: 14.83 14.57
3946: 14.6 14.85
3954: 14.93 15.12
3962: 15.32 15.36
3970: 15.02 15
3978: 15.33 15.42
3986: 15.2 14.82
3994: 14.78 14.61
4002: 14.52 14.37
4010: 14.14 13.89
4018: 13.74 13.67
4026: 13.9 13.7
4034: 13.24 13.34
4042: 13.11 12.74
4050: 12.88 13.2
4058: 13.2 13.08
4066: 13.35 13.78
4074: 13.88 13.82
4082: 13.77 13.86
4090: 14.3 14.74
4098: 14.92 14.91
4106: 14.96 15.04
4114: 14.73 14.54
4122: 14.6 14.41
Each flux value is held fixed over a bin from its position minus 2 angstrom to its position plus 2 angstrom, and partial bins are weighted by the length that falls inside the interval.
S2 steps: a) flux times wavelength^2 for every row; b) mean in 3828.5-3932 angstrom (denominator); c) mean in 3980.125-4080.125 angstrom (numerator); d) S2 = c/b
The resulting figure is 0.92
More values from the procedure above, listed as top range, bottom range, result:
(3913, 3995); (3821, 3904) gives 0.96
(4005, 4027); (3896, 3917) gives 0.94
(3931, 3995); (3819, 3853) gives 0.98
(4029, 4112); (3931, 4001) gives 0.97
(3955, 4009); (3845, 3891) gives 0.95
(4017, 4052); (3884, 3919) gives 0.90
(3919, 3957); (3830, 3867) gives 0.95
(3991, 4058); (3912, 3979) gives 0.95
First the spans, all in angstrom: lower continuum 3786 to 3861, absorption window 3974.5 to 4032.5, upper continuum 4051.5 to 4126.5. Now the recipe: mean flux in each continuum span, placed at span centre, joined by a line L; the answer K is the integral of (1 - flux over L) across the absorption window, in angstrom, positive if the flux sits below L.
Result 1.9 angstrom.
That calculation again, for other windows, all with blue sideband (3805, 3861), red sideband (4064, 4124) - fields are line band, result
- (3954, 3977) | 0.3 angstrom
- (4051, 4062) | 1.1 angstrom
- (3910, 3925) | 0.3 angstrom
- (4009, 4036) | 2.1 angstrom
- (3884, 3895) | -0.2 angstrom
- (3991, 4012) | 0.8 angstrom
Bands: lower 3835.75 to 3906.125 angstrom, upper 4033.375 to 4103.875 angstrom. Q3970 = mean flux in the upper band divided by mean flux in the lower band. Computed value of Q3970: 0.83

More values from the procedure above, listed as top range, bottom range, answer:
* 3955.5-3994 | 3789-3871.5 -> 0.91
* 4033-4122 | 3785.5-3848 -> 0.84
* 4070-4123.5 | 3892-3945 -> 0.94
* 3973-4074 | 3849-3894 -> 0.83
